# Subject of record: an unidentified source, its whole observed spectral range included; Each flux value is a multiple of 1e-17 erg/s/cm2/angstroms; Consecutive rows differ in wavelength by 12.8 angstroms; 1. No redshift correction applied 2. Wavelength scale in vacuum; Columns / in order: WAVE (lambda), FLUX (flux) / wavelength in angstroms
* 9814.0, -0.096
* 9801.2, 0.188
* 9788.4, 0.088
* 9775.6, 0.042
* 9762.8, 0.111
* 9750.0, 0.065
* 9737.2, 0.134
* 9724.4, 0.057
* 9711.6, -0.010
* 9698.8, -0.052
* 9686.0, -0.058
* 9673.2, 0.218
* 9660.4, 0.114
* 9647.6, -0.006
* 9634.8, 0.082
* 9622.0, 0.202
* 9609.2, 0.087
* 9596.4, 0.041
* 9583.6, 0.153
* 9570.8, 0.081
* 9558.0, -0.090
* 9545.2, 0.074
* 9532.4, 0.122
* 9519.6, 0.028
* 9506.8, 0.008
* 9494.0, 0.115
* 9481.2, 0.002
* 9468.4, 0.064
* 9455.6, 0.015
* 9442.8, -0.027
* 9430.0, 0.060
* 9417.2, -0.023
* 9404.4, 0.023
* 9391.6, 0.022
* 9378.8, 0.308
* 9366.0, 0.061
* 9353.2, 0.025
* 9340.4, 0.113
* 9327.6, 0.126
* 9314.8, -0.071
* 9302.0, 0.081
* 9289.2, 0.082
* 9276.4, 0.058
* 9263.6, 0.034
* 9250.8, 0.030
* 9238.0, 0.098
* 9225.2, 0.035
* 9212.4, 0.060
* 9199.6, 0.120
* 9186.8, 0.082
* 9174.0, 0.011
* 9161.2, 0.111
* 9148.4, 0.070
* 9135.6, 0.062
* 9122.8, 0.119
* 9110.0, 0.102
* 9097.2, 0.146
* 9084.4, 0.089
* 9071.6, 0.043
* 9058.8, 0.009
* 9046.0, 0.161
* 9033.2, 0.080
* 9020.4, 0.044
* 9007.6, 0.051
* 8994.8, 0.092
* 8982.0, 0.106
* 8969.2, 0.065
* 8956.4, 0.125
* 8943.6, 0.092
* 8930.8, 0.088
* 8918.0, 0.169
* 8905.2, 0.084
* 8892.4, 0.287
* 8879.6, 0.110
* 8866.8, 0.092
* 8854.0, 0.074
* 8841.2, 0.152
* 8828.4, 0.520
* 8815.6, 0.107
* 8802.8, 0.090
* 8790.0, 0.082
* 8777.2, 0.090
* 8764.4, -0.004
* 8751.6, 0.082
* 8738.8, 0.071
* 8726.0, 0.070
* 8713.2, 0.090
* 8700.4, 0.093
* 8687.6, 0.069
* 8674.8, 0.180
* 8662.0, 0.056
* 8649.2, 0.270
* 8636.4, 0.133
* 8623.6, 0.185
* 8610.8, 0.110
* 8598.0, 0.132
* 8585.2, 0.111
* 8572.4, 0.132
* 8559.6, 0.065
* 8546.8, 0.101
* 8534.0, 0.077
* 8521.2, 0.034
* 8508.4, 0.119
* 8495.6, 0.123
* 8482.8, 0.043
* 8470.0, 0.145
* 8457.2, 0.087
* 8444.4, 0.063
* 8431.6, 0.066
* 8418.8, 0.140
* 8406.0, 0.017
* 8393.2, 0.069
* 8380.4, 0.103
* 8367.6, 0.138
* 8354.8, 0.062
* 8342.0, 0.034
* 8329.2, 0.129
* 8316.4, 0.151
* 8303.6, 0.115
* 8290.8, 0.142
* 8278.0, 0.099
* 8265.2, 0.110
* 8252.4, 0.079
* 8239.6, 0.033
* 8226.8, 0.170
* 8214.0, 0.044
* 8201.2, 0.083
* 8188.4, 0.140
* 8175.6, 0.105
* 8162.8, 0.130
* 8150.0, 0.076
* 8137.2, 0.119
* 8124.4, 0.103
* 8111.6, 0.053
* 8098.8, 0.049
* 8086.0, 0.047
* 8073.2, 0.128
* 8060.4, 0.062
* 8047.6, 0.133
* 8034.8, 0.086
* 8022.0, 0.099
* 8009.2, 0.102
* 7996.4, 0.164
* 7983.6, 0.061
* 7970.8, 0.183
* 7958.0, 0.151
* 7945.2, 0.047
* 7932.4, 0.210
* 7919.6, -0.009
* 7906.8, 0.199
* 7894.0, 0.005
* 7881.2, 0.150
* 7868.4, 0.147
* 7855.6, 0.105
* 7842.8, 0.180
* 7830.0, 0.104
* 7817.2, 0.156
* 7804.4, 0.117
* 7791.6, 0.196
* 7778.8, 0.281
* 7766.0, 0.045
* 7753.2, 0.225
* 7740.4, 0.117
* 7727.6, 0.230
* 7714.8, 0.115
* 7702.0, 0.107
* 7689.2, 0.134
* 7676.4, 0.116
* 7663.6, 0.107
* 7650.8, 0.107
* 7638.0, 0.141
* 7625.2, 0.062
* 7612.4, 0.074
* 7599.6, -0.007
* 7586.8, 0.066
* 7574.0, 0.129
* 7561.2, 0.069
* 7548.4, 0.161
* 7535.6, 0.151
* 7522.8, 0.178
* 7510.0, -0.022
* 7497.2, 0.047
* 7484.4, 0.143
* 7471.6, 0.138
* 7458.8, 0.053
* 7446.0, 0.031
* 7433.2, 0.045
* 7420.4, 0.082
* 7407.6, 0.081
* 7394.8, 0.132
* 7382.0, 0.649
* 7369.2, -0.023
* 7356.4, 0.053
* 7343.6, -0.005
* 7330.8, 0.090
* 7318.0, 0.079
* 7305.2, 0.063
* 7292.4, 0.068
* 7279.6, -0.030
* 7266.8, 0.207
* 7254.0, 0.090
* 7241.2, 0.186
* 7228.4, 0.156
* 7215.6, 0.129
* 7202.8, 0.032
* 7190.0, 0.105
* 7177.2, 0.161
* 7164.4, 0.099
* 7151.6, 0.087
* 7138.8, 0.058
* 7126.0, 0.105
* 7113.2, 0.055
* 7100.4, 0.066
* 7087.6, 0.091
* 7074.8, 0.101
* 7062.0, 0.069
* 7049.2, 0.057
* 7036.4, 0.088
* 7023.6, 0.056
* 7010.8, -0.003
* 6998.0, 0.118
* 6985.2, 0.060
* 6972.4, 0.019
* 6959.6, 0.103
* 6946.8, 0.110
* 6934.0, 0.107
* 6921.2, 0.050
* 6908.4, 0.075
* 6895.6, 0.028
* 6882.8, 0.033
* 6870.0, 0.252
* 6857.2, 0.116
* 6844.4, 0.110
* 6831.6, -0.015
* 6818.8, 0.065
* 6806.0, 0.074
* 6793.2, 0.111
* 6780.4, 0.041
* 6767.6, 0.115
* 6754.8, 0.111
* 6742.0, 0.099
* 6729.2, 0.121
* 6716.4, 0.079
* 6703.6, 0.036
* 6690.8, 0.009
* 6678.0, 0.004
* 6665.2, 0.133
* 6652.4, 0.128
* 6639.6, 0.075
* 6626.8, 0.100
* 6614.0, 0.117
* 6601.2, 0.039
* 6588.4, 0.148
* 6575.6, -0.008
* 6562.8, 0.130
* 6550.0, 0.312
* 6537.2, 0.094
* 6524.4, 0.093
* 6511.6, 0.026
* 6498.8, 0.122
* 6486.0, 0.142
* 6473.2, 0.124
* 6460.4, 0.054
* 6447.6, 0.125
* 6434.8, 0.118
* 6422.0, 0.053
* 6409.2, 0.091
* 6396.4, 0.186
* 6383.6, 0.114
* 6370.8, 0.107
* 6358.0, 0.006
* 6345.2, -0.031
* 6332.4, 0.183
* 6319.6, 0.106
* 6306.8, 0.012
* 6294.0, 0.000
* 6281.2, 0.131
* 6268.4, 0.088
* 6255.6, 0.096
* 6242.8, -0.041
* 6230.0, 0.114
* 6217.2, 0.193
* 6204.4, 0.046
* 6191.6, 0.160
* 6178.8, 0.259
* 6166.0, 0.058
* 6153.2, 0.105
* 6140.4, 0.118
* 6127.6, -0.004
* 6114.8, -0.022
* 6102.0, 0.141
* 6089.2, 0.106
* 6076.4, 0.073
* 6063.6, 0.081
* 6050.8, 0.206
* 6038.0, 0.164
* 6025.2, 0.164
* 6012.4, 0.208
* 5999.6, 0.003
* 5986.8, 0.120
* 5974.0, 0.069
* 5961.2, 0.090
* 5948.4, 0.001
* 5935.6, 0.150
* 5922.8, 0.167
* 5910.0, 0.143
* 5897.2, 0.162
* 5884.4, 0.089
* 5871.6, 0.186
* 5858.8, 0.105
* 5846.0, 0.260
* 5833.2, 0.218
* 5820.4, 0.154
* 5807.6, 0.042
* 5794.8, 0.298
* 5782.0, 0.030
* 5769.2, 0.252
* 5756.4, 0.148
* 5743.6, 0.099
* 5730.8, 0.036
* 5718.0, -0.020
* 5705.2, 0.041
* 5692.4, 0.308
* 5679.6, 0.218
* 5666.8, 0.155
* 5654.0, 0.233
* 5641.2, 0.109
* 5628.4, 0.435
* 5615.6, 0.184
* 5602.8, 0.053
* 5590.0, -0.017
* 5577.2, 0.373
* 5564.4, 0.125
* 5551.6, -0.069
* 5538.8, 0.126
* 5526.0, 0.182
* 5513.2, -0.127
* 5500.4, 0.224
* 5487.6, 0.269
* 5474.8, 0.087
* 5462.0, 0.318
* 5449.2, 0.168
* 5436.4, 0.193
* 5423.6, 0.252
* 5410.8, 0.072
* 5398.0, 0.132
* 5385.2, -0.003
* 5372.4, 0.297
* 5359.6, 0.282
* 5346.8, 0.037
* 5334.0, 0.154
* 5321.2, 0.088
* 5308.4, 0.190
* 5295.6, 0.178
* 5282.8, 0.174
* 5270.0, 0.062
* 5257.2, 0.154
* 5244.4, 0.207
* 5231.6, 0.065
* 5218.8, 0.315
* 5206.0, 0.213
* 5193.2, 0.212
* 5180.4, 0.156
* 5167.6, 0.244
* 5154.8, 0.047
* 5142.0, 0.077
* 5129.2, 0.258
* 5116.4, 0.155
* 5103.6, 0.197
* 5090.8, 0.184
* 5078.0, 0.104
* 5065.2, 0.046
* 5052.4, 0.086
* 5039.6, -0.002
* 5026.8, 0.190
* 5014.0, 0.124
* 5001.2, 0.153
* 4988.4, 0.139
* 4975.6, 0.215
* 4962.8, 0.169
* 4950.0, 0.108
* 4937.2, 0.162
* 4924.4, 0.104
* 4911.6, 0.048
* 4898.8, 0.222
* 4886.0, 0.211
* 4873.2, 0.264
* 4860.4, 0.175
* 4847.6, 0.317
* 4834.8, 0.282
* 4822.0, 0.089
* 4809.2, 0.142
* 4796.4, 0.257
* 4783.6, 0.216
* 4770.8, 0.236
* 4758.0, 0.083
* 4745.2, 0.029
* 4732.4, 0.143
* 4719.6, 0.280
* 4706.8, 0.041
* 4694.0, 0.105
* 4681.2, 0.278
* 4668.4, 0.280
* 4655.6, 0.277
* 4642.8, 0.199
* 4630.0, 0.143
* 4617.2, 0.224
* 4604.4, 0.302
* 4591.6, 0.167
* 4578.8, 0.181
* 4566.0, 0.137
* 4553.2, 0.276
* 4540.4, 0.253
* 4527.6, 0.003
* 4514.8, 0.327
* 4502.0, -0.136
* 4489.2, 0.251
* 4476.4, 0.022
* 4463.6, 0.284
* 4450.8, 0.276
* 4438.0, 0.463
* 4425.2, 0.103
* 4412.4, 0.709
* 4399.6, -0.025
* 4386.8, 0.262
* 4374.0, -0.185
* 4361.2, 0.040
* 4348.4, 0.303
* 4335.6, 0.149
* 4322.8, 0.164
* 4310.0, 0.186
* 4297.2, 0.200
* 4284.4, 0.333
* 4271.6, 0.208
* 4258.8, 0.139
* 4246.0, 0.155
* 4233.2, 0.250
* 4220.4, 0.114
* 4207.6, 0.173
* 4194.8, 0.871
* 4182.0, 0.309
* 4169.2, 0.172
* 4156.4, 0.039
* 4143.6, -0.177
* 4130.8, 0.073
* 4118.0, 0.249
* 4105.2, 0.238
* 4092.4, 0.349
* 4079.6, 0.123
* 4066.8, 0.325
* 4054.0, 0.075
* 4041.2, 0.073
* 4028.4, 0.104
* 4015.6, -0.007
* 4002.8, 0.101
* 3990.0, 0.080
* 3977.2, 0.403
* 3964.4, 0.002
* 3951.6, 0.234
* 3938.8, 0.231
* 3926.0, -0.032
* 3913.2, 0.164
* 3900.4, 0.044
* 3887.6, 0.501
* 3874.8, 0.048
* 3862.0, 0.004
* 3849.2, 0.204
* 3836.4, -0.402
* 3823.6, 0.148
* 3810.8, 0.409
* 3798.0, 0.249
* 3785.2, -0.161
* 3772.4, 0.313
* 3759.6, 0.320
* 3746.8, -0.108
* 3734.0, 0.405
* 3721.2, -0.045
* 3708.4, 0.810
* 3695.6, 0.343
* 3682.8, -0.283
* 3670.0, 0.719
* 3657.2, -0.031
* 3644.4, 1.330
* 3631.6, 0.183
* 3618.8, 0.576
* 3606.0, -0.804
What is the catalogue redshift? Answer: 0.12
